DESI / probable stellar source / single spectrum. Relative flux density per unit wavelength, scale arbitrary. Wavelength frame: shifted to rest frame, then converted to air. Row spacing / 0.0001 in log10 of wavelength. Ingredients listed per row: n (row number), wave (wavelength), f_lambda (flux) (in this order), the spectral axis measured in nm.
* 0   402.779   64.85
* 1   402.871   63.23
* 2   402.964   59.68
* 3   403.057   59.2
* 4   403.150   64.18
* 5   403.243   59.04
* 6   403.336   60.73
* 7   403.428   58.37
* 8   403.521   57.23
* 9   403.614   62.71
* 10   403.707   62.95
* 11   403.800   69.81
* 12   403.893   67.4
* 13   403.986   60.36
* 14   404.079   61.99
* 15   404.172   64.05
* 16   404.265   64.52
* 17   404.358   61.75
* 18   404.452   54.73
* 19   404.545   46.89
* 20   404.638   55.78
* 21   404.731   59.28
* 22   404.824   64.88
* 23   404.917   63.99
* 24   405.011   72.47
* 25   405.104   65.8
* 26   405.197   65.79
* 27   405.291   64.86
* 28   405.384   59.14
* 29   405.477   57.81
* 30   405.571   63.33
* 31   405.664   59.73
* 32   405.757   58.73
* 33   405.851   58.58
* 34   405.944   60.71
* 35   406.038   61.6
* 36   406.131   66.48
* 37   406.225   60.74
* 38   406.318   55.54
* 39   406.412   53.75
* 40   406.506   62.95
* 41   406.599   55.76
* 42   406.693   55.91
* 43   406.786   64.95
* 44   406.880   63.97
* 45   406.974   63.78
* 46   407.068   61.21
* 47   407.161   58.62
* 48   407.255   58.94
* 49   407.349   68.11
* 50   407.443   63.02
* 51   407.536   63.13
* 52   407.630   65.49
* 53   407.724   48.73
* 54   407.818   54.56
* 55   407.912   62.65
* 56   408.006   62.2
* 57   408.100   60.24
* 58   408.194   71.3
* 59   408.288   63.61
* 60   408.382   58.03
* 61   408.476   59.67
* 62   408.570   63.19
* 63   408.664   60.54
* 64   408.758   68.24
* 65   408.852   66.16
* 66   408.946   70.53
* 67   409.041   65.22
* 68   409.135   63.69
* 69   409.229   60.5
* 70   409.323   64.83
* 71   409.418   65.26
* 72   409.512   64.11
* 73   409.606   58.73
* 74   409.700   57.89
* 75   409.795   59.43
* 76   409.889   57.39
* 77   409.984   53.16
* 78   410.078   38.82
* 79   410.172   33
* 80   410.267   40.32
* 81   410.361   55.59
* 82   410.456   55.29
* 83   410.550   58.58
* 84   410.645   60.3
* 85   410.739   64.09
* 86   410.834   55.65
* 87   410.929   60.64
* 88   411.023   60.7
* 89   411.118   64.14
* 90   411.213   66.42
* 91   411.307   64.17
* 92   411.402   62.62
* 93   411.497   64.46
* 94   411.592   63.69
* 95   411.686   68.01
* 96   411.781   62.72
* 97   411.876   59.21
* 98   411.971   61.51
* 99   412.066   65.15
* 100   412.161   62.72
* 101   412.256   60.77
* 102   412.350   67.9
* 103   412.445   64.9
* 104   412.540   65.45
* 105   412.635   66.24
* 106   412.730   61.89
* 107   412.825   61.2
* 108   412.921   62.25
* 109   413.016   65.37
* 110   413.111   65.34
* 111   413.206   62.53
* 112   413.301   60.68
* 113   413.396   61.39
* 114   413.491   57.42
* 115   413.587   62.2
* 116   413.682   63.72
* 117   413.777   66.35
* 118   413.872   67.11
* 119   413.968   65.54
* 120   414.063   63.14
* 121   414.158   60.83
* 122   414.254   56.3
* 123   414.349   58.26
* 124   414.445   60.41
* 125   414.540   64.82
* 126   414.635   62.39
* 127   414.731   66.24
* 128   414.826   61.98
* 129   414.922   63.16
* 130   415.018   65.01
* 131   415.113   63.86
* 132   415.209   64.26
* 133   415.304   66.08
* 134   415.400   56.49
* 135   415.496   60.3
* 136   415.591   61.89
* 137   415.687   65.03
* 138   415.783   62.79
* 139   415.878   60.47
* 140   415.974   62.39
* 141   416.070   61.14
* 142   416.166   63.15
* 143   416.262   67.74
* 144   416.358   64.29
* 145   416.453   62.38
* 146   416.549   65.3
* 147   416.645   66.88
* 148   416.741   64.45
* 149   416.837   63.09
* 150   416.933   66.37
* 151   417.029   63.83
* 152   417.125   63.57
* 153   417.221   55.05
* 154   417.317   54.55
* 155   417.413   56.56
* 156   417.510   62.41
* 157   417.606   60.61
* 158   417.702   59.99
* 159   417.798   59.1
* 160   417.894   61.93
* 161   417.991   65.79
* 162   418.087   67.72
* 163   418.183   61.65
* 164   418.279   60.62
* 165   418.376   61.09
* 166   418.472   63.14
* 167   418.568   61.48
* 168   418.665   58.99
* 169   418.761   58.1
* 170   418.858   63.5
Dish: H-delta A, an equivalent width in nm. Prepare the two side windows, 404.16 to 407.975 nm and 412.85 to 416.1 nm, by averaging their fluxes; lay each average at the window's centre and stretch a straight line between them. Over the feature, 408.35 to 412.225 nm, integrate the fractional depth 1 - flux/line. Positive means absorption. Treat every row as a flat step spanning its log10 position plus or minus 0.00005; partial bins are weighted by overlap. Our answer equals 0.10 nm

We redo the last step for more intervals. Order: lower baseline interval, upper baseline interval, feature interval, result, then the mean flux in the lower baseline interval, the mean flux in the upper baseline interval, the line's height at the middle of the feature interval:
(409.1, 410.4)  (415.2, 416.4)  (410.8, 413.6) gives -0.230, 55.1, 62.7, 58.2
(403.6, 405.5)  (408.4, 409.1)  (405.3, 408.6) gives 0.143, 62.3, 64.5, 63.5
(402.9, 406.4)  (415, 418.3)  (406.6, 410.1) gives 0.019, 61.3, 62.5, 61.7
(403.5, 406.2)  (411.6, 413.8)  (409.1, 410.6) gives 0.177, 61.9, 63.2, 62.7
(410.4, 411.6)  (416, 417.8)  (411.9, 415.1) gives -0.065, 61.4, 62.2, 61.8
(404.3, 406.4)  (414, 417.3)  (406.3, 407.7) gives 0.003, 60.7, 62.7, 61.1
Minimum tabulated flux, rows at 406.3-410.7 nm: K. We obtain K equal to 33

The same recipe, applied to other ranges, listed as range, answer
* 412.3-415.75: 56.3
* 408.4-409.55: 59.67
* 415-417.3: 55.05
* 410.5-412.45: 55.65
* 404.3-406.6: 46.89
